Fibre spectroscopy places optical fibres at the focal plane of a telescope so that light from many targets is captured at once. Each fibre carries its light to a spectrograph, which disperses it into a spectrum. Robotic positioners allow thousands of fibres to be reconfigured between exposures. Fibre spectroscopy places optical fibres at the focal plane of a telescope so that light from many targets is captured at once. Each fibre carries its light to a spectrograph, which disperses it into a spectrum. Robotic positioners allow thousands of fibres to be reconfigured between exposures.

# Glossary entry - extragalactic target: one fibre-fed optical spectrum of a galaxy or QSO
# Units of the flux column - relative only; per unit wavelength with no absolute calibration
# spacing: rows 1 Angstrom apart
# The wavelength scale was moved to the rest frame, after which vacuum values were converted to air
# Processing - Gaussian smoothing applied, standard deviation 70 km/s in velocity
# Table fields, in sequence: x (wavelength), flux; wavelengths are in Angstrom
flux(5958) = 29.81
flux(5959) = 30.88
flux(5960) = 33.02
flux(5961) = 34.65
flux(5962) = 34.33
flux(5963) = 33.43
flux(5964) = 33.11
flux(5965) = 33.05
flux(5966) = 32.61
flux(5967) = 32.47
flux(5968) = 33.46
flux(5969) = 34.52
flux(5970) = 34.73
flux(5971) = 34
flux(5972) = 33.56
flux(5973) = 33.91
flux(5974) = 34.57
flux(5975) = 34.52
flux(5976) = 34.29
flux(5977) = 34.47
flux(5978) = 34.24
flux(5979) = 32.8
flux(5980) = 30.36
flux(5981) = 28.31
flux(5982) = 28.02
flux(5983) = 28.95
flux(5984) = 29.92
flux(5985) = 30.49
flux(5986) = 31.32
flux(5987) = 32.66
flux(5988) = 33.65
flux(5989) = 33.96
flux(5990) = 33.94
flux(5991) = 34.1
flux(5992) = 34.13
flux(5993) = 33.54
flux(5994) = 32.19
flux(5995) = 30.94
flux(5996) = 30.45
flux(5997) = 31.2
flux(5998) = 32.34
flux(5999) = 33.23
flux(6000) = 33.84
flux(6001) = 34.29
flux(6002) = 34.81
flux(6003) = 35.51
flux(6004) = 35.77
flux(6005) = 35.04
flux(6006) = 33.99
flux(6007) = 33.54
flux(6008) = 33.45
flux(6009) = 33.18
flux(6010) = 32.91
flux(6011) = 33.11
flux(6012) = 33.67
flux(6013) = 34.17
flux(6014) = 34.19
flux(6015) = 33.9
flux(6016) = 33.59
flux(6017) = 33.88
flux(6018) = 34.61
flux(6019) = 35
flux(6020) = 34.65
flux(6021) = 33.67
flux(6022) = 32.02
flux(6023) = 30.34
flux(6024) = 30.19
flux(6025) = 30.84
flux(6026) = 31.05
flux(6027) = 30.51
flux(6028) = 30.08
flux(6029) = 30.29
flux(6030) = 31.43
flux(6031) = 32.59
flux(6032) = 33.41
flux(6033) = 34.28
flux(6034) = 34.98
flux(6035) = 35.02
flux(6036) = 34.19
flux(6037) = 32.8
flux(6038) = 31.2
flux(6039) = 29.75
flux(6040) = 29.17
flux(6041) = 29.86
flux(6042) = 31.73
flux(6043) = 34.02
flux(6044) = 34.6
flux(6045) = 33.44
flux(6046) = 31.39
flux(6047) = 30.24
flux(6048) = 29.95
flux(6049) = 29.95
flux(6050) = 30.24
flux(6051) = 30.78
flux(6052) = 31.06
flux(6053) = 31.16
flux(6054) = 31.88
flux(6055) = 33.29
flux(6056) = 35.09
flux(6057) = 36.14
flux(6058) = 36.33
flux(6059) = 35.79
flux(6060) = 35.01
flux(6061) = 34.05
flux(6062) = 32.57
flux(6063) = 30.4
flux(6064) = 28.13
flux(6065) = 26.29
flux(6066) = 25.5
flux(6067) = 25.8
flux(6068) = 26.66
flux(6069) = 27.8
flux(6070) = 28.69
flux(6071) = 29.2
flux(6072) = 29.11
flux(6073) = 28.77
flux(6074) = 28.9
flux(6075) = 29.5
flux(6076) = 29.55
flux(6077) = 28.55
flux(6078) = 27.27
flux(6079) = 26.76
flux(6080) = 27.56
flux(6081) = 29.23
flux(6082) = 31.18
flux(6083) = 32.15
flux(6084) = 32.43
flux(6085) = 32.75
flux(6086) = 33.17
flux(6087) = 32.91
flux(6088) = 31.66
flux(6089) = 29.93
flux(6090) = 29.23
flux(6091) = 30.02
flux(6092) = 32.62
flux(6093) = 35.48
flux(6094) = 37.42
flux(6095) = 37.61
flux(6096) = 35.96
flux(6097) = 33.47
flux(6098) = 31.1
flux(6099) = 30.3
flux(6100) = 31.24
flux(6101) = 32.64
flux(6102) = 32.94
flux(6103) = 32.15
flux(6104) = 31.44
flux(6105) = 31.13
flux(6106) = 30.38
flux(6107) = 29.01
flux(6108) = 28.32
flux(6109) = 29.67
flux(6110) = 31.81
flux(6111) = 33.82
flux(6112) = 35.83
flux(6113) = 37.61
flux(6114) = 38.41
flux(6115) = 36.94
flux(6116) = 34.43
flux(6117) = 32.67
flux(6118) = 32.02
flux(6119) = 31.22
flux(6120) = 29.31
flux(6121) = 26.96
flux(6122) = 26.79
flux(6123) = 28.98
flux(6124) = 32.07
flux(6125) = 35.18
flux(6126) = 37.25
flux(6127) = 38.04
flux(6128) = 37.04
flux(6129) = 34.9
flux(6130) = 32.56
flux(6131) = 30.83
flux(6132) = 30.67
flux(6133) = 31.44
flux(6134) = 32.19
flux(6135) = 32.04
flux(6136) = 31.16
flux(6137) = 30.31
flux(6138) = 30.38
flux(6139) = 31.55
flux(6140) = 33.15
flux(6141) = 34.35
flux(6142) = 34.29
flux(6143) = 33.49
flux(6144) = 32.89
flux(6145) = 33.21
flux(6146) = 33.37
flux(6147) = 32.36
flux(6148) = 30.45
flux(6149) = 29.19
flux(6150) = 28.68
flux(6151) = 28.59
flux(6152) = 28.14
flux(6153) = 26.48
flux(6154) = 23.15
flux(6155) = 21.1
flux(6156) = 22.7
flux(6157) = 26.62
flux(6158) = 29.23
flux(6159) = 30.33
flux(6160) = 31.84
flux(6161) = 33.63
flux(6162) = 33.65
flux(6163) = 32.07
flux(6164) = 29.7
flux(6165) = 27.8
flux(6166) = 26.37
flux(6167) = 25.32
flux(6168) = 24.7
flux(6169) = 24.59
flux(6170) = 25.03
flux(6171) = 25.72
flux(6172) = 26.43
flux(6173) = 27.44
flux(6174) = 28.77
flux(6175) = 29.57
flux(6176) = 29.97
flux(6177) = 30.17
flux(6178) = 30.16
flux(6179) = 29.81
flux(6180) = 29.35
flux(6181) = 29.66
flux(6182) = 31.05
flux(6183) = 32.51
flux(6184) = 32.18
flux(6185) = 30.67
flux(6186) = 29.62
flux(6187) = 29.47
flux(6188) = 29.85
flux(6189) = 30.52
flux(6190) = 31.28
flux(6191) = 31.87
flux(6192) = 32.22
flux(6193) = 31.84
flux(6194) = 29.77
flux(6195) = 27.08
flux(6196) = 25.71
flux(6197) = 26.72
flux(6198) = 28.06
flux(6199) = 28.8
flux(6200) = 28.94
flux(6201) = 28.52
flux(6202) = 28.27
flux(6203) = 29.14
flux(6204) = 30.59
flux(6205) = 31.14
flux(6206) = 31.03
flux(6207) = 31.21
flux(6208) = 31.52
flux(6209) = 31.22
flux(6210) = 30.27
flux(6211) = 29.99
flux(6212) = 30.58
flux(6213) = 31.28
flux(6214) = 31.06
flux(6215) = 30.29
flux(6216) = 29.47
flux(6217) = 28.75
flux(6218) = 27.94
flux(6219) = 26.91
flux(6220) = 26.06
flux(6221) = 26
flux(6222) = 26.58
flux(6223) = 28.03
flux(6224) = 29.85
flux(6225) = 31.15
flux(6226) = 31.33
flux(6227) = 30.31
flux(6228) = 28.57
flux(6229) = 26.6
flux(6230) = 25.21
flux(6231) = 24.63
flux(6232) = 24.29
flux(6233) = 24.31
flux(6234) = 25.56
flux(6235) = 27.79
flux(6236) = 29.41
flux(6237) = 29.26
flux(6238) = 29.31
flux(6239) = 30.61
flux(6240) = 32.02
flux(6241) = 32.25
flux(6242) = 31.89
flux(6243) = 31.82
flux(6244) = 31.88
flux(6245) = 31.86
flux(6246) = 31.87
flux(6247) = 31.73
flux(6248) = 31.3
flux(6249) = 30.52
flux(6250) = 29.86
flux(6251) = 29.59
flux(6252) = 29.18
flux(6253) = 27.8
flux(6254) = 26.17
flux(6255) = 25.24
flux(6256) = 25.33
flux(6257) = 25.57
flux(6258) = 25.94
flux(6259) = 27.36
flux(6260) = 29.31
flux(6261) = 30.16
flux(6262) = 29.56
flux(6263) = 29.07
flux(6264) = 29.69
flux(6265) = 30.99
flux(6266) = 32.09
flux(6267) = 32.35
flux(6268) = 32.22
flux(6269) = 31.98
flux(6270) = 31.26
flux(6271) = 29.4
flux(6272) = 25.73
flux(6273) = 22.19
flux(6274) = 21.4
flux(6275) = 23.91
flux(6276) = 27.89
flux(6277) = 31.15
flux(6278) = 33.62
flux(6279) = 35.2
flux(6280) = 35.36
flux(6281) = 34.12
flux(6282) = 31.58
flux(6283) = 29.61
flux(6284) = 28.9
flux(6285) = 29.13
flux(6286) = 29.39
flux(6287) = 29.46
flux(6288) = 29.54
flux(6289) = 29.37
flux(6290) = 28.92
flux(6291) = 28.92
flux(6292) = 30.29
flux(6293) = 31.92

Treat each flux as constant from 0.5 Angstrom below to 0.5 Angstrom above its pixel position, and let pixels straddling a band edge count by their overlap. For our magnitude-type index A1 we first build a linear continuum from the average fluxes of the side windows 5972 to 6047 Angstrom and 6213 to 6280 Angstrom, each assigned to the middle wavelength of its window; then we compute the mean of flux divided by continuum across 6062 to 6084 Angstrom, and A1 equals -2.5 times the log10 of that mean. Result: 0.11 mag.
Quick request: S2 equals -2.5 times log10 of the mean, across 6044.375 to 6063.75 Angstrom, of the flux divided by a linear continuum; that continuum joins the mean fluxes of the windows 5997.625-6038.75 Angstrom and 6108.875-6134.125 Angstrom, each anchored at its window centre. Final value 0.02 mag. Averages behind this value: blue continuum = 33.2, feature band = 32.5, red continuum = 33.1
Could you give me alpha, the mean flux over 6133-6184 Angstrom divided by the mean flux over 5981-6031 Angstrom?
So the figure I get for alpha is 0.90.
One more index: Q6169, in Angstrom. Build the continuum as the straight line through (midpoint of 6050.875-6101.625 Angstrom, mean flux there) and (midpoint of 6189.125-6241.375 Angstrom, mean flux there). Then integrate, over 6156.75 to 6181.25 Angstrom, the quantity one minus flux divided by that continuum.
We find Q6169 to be 0.9 Angstrom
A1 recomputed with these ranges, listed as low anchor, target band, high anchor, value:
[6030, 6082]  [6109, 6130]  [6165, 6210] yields -0.11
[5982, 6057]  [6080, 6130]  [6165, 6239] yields -0.06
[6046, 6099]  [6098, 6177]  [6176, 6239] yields -0.02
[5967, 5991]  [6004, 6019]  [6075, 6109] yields -0.05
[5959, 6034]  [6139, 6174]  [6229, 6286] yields 0.06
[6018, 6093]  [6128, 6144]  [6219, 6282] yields -0.07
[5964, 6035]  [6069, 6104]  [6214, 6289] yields 0.01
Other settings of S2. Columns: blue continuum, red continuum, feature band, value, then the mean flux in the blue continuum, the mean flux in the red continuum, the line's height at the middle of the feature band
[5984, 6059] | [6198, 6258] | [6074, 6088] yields 0.05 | 32.8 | 29.1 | 31.7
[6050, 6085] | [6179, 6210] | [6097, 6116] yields -0.08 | 30.4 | 30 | 30.3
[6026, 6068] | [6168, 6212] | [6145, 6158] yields 0.08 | 31.7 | 29.4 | 30.1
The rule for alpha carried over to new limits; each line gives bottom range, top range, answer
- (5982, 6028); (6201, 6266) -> 0.89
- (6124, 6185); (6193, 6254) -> 0.97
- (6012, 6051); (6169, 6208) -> 0.91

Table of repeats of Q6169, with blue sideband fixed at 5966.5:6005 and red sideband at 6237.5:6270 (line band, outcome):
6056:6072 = 0.7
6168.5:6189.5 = 1.1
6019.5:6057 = 0.4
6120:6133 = -0.5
